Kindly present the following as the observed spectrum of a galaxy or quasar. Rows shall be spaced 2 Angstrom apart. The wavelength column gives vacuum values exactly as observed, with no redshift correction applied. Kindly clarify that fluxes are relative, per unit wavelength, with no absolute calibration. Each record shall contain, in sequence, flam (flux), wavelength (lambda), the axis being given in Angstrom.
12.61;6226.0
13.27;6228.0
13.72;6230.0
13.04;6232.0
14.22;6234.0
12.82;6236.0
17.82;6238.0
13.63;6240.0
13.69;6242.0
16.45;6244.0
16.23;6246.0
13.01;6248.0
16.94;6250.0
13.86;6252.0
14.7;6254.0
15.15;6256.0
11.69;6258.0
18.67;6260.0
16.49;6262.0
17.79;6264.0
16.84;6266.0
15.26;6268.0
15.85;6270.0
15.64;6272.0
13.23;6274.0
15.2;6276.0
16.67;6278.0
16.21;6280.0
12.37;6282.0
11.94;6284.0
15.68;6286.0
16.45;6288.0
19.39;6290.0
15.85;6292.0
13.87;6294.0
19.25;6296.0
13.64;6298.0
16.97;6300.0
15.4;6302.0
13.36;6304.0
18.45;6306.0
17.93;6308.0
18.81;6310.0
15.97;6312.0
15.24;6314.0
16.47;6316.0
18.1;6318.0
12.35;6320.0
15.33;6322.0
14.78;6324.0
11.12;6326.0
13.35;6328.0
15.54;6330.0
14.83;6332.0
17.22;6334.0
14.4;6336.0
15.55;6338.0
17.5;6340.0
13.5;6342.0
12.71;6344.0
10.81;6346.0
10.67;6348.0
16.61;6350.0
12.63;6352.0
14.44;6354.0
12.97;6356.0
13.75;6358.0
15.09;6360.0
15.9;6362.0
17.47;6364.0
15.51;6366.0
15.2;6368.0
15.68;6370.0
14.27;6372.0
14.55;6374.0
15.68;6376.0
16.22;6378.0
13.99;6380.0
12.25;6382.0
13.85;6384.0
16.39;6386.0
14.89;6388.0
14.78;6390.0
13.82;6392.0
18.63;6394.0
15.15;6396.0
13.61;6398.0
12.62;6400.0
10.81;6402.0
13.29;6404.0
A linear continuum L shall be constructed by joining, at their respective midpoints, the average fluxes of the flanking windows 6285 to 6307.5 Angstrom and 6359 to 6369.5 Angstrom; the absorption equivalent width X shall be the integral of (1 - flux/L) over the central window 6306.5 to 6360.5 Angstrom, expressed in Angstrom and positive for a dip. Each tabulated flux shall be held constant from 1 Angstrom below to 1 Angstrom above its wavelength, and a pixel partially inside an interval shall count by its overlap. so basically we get 4.3 Angstrom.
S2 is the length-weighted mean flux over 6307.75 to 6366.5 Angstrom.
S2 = 14.8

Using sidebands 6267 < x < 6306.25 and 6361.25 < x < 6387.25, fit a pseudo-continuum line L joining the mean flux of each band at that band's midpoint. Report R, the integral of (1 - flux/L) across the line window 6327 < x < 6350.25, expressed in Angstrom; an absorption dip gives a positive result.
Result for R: 1.46 Angstrom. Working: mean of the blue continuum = 15.5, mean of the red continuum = 15.1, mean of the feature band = 14.3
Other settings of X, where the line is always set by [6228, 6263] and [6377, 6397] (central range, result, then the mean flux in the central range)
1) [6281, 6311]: -2.2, 16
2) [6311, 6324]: -0.5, 15.5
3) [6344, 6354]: 1.4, 12.9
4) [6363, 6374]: -0.4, 15.5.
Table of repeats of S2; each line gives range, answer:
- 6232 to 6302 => 15.4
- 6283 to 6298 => 15.9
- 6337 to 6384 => 14.5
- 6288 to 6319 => 16.6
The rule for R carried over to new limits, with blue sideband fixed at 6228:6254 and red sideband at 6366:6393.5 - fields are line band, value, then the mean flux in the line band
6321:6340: -0.11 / 14.8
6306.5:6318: -1.84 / 17.1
